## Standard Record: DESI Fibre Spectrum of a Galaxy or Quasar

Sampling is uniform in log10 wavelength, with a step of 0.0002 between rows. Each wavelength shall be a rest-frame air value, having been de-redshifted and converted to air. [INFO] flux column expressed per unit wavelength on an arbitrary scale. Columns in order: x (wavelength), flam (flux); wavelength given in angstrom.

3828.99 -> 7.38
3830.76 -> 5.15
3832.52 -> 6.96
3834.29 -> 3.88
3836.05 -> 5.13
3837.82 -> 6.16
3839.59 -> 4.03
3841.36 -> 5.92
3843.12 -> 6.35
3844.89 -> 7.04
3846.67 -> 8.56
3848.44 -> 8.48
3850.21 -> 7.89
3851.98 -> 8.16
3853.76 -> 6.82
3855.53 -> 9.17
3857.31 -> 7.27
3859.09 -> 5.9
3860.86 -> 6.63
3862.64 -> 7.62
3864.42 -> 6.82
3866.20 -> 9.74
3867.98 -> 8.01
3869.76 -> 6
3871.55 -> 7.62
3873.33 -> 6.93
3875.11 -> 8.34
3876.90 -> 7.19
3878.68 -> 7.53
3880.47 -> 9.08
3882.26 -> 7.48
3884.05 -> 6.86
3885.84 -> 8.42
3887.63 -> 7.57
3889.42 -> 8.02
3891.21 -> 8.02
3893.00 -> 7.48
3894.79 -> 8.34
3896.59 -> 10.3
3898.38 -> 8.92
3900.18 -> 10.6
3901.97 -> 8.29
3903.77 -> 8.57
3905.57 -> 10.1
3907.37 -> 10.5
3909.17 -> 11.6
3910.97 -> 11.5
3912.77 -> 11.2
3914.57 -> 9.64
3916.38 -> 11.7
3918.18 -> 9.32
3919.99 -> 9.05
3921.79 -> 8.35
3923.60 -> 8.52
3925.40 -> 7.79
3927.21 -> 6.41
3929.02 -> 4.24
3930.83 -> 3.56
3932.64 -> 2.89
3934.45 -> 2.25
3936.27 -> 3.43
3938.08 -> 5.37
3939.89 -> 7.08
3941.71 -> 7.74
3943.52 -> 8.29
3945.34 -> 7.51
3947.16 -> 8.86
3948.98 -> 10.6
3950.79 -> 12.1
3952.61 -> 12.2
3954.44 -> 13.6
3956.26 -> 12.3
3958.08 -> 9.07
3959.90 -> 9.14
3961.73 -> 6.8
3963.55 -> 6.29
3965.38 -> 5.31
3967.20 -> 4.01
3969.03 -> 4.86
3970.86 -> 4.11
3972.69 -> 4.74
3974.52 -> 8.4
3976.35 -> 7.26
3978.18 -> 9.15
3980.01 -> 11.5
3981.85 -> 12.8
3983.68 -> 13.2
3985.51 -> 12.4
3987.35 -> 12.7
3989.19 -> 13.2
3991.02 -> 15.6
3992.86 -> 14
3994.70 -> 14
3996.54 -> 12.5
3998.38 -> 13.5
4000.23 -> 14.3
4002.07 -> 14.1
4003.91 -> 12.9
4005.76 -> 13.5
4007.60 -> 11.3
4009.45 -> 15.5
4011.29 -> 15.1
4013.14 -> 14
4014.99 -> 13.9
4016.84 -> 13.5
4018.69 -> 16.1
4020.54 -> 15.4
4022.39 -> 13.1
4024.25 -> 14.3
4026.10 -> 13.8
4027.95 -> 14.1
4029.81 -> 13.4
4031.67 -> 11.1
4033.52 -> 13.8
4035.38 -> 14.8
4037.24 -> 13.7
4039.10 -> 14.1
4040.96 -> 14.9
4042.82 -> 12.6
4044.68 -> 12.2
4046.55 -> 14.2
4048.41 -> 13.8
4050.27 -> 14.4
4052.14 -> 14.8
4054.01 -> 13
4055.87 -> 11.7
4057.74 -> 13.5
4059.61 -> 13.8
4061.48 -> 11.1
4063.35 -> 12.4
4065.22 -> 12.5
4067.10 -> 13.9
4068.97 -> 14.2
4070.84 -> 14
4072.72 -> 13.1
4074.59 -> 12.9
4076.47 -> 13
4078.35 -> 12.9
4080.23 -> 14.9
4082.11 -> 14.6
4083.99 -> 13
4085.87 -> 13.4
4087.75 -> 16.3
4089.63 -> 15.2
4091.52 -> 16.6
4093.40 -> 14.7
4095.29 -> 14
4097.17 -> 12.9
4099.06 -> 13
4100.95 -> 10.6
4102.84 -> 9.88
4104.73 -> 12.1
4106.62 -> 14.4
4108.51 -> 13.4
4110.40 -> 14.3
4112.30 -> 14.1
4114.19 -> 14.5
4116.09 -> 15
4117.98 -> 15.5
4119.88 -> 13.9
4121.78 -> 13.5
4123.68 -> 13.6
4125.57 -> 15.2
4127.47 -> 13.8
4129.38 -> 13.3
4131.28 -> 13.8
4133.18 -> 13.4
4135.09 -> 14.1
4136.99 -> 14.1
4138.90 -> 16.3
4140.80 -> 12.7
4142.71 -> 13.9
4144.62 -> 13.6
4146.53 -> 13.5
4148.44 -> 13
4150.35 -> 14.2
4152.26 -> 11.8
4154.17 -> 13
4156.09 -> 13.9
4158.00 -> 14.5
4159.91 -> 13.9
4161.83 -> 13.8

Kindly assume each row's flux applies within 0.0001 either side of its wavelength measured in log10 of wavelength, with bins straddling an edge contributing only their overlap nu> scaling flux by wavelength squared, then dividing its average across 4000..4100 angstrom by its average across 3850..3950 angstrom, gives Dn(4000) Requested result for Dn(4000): 1.88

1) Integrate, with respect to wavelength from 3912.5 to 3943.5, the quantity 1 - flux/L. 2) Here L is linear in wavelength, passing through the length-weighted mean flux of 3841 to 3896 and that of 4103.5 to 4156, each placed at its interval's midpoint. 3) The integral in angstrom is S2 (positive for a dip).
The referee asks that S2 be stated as 7.1 angstrom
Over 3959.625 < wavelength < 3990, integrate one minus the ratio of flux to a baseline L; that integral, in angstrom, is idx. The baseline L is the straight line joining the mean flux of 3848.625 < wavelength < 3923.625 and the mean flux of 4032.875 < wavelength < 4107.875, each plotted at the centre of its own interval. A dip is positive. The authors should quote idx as 6.7 angstrom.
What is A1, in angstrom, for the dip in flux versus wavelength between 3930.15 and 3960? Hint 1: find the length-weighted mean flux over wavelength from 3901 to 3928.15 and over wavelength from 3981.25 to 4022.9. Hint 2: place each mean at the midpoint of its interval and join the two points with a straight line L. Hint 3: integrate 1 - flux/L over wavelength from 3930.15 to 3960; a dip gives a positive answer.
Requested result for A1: 8.4 angstrom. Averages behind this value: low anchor 9.5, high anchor 13.8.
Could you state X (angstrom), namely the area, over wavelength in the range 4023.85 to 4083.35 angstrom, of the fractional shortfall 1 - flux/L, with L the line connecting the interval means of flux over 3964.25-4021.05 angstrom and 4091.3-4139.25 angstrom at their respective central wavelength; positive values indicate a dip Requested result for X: -3.6 angstrom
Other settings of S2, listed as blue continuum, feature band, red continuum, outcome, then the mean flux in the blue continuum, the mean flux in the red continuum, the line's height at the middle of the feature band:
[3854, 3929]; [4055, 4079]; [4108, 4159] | -1.1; 8.44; 13.9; 12.4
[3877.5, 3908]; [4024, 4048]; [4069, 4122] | -2.6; 8.56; 13.8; 12.3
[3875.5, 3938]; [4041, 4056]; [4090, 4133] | -1.9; 8.04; 13.7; 12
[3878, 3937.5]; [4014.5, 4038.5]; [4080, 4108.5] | -4.7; 8.09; 13.7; 11.6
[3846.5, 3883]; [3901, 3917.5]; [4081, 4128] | -2.8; 7.66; 13.9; 8.82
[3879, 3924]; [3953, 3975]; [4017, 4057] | 7.3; 9.16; 13.8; 11.3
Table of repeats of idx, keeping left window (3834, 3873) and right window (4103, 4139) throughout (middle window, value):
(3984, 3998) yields -3.8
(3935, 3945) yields 3.2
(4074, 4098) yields -2.1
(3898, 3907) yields -1.2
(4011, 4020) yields -2.6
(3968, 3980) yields 4.0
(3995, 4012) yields -4.2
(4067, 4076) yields -0.6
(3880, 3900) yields -0.8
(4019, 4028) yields -2.2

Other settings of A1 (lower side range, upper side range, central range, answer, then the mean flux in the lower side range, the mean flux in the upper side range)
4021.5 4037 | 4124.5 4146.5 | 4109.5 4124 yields -0.4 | 13.6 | 14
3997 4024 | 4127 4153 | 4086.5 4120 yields -0.3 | 14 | 13.7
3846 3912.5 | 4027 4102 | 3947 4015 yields 1.5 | 8.31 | 13.6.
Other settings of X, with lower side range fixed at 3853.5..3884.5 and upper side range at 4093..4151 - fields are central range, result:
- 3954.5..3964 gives 0.4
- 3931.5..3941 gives 5.1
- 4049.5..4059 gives -1.1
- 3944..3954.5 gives -1.1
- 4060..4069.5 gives -0.4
